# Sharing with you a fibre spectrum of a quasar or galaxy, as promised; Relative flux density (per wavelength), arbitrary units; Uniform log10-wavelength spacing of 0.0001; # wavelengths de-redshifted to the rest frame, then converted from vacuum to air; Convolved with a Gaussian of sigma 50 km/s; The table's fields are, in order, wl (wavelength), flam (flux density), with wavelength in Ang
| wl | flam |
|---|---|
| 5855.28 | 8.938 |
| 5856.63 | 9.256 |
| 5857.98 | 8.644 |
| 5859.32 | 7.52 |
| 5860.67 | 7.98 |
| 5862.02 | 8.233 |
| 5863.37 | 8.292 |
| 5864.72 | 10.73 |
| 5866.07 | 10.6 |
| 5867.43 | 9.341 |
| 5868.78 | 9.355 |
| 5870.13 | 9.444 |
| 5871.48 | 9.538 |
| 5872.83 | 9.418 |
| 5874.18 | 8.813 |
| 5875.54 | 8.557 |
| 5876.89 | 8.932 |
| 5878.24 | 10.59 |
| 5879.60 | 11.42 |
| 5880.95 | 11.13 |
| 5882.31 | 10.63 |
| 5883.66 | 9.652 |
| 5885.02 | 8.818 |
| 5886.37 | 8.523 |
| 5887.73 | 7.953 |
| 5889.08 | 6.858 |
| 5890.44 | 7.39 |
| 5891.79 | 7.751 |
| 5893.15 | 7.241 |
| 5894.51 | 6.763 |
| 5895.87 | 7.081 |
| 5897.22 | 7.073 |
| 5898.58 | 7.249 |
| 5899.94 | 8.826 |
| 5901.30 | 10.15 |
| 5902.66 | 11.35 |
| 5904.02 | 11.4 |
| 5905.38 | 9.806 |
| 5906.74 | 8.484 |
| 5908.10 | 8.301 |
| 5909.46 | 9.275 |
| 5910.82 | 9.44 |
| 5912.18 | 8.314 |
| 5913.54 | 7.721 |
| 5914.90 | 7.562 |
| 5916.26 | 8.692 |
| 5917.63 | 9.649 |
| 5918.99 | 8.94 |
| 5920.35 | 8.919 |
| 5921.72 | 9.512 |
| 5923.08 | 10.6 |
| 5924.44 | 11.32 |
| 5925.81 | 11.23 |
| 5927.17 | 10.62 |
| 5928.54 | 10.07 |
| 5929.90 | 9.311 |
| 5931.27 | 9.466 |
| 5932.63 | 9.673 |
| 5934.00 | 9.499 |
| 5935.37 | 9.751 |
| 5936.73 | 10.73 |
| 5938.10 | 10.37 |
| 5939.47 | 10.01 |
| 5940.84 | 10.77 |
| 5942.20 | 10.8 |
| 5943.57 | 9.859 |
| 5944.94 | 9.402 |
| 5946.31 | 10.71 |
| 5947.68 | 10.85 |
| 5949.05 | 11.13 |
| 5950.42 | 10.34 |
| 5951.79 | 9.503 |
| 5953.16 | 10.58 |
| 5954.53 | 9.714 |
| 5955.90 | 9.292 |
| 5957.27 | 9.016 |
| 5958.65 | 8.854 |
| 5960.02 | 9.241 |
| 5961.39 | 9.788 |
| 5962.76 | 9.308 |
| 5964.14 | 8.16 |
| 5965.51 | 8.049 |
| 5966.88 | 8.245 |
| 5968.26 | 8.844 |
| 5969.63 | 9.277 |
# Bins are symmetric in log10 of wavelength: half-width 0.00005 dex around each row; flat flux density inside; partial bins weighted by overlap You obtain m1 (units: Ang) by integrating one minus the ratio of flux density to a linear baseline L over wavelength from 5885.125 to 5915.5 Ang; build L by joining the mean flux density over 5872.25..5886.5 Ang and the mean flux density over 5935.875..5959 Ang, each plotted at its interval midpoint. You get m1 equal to 4.5 Ang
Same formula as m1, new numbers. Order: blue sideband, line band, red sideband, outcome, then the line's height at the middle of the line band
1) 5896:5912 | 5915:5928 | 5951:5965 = -0.9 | 9.19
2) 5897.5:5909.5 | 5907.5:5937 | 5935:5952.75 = 1.1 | 9.81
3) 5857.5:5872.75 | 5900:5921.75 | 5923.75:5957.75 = 1.2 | 9.74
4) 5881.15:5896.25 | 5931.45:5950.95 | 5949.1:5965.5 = -2.4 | 9.15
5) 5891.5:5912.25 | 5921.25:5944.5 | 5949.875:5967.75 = -3.2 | 8.98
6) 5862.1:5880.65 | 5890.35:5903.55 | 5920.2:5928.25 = 2.4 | 10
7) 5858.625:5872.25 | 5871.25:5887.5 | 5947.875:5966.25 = -0.8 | 9.17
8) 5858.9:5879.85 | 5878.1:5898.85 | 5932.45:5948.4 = 2.3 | 9.53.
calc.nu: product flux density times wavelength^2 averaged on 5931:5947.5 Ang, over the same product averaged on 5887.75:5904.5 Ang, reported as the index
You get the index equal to 1.3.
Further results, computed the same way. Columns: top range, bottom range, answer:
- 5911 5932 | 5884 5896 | 1.25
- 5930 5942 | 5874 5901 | 1.19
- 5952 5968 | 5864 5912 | 1.03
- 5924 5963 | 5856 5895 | 1.15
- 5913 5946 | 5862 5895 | 1.10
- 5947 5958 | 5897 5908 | 1.10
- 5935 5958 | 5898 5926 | 1.10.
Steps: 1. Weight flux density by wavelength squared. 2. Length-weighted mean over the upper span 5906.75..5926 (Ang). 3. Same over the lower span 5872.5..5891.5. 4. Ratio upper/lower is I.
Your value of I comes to 1.01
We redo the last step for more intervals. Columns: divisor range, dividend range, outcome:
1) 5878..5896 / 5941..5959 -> 1.18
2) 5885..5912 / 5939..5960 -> 1.20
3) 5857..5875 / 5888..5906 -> 0.93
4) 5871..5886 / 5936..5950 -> 1.10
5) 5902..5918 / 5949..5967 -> 1.04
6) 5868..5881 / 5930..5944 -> 1.06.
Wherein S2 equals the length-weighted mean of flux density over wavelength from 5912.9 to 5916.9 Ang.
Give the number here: 8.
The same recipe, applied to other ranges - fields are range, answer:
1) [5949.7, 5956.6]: 9.9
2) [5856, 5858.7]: 8.94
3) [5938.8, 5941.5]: 10.4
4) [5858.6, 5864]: 8.02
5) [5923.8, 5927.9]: 11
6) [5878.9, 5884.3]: 10.7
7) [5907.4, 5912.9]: 8.83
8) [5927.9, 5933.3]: 9.64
